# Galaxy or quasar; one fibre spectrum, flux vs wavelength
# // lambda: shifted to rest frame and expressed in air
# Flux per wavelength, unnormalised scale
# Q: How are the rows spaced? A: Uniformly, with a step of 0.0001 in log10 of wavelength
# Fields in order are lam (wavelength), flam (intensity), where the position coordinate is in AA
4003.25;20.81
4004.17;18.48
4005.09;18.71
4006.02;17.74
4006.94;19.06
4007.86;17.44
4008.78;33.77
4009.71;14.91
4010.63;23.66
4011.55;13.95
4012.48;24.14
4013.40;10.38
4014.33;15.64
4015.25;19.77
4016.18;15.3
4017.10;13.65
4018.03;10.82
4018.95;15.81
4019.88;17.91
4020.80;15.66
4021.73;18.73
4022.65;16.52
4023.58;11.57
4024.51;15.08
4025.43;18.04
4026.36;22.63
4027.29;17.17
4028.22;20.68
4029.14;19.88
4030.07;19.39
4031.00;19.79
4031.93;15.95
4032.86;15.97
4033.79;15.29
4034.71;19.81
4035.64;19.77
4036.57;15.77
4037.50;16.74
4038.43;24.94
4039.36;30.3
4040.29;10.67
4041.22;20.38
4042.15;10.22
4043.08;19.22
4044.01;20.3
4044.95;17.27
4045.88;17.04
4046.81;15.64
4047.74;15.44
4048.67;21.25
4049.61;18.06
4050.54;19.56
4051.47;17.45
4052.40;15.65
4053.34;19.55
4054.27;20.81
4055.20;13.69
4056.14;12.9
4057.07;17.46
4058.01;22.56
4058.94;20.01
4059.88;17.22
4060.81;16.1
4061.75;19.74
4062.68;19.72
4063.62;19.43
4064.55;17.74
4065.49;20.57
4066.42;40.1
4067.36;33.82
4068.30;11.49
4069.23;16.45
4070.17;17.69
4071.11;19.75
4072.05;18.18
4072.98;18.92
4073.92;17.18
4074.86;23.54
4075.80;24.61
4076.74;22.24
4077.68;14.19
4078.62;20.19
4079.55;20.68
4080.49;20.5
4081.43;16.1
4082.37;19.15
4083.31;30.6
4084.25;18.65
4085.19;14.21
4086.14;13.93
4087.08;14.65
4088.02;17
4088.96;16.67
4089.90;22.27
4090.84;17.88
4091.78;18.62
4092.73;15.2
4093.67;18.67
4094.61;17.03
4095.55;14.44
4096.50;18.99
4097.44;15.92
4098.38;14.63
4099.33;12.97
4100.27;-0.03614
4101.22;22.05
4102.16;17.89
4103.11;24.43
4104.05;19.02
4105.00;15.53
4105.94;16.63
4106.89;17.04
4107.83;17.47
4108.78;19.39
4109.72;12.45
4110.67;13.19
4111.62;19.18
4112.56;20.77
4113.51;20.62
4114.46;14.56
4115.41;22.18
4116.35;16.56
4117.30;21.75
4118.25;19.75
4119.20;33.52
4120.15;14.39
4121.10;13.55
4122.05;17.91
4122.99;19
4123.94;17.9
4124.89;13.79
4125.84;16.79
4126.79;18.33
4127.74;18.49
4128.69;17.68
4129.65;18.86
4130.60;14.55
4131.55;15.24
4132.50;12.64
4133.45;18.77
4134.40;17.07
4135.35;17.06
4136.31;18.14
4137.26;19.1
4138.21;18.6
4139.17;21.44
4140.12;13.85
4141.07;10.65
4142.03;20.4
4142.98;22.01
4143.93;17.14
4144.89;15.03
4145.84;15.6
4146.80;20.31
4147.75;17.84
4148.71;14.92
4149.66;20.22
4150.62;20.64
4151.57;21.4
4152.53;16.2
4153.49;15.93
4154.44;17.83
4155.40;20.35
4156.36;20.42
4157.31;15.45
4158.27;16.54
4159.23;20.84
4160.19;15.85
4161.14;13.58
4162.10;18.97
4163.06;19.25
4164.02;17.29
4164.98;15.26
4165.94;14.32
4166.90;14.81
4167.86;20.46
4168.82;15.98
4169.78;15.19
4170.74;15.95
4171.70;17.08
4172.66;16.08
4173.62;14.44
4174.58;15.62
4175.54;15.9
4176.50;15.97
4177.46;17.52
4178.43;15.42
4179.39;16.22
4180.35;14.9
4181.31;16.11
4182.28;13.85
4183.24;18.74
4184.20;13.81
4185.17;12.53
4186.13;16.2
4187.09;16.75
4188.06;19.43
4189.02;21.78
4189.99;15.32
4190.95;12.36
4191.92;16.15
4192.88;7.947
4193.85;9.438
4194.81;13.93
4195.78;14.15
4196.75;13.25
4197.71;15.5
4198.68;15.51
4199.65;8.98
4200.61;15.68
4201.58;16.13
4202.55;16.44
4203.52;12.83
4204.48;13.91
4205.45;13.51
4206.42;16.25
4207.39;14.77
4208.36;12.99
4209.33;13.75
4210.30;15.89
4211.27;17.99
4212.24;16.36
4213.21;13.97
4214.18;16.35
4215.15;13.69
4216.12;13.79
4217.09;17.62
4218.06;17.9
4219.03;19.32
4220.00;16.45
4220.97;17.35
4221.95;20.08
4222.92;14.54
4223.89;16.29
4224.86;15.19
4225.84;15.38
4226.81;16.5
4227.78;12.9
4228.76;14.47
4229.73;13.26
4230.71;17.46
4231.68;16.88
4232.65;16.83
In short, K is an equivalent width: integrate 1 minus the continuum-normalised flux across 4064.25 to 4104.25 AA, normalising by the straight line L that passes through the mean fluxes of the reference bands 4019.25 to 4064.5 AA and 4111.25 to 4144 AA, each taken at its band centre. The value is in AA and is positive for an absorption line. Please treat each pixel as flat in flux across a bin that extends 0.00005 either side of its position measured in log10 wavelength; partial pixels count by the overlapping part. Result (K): -1.7 AA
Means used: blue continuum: 18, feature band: 18.8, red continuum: 18.1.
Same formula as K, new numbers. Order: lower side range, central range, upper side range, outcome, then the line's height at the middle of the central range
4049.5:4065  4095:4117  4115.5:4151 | 1.4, 18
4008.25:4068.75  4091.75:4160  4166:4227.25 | -3.0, 16.8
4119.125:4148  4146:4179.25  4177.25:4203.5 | -2.1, 16.1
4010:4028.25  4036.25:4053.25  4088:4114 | -1.3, 16.8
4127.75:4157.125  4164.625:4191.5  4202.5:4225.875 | 1.1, 16.7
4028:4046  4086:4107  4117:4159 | 1.7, 18.1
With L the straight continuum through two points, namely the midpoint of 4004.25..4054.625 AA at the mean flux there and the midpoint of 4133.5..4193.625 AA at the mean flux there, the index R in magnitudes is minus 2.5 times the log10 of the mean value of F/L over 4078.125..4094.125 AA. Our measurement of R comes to -0.06 mag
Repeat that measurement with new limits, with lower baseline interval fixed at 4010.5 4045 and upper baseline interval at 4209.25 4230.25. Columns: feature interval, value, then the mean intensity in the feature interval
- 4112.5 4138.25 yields -0.085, 18.1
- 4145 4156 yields -0.107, 18.2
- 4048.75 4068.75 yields -0.144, 19.7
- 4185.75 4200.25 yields 0.120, 14.4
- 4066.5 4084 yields -0.206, 20.7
